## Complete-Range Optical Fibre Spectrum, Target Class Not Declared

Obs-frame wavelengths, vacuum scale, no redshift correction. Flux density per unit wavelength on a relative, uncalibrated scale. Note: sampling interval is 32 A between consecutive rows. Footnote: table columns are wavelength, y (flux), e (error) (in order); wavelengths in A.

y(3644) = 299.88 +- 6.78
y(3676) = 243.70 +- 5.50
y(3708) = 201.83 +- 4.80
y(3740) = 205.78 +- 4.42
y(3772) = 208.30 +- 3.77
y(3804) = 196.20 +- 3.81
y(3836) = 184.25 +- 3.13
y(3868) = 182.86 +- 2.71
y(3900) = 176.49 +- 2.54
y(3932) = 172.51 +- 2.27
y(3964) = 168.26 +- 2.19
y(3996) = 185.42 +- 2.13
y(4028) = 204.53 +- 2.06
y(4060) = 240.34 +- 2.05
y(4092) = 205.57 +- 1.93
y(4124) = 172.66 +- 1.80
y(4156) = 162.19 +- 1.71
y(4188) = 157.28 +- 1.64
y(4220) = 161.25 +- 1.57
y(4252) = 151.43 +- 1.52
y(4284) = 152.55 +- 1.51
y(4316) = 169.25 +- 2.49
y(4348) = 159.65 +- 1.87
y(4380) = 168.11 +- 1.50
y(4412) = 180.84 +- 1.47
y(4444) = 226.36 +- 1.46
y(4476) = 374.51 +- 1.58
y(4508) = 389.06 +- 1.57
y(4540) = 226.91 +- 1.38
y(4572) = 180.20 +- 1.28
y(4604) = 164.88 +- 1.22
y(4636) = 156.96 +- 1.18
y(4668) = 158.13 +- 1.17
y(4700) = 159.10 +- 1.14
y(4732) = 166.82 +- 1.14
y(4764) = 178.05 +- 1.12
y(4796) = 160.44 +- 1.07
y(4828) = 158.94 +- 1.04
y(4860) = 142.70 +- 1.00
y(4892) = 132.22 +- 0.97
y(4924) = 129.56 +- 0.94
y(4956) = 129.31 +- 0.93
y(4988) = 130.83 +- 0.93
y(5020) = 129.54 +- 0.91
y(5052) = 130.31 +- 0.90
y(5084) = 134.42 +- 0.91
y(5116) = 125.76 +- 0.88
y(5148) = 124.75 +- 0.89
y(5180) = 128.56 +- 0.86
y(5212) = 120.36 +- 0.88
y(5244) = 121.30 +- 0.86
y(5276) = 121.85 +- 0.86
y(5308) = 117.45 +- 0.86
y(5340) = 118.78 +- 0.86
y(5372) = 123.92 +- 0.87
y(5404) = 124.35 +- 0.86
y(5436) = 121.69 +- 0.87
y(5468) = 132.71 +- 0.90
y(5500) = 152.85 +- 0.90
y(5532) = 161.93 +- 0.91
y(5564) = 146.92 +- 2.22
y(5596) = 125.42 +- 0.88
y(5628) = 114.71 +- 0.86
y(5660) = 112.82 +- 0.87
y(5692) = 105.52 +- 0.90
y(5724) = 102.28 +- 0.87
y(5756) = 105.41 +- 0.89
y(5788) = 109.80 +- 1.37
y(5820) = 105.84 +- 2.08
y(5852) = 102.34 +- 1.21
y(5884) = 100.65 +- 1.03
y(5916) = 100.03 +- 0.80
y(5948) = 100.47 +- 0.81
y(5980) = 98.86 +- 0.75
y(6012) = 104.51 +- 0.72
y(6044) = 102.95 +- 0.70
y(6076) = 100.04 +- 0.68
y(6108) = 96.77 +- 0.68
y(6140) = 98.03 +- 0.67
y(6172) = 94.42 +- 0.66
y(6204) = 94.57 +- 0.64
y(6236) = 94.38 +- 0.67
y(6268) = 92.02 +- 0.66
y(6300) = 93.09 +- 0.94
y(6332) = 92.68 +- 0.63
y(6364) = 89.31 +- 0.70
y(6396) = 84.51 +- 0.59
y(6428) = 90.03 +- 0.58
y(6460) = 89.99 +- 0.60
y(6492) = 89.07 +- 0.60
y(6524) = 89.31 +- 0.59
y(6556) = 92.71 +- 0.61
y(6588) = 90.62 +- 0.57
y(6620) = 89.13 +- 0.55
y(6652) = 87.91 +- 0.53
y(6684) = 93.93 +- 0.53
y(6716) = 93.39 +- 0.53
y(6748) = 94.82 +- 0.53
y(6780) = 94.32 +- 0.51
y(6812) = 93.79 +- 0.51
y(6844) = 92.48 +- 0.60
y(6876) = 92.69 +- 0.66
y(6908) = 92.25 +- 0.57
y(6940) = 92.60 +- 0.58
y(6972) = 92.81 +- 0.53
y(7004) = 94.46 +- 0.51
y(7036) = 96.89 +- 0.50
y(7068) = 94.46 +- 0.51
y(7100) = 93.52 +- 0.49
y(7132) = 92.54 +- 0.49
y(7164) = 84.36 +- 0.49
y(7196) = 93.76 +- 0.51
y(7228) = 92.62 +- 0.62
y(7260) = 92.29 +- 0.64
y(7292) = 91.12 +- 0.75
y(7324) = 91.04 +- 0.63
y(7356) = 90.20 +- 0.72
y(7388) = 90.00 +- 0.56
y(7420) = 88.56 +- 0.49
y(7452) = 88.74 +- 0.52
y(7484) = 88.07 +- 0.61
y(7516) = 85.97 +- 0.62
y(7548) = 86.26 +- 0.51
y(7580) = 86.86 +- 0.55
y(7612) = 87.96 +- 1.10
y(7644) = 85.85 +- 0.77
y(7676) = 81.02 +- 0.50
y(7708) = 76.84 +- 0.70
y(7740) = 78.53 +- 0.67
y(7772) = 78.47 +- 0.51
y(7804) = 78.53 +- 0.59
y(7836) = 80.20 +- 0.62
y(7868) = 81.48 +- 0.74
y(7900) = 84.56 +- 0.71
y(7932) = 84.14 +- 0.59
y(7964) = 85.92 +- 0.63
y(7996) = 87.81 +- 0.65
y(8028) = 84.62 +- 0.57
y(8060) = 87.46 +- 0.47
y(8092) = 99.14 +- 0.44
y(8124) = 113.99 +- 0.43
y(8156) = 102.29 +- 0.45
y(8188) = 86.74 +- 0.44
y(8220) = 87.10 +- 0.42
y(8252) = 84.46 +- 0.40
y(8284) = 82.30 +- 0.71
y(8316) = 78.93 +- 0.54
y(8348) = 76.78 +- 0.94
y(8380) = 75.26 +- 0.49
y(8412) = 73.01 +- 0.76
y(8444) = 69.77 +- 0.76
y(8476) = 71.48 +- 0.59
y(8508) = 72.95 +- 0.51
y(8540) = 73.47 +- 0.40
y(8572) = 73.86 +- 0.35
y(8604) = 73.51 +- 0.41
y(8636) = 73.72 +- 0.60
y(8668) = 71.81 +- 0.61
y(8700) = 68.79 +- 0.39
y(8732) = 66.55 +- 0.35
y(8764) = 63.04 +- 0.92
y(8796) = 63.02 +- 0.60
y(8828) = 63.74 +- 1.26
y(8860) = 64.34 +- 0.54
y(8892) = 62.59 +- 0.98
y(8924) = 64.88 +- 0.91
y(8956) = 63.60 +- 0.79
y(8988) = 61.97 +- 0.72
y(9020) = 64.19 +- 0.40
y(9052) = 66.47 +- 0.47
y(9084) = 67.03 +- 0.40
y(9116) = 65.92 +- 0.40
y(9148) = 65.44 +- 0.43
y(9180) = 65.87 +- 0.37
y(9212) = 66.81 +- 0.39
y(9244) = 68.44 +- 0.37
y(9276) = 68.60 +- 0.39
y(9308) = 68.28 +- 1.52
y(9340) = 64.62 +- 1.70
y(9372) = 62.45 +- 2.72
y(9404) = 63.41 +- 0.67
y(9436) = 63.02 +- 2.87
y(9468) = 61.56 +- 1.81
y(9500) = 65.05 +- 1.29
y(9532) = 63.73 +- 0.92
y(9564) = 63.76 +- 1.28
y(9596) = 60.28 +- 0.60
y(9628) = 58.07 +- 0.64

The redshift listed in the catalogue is 1.90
